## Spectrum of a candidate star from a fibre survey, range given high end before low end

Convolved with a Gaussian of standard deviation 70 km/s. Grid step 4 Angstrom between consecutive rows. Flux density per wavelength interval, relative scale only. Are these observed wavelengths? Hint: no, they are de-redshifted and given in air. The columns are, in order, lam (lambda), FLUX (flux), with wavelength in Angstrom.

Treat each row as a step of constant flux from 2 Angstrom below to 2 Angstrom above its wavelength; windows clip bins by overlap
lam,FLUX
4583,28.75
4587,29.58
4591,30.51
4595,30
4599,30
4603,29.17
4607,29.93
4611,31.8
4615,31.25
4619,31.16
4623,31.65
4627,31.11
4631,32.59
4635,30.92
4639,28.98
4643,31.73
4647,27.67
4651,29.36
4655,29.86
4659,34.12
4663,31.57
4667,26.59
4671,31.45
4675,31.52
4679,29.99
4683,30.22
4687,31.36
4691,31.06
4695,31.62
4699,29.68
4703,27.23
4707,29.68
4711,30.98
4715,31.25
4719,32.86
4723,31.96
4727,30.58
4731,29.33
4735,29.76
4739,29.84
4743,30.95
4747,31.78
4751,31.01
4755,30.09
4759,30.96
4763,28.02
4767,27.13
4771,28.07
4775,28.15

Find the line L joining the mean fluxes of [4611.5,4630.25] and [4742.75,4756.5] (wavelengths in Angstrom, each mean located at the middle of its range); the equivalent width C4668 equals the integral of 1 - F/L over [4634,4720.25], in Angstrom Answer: 2.3 Angstrom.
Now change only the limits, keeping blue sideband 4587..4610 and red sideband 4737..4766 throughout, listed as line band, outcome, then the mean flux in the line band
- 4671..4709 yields -0.2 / 30.3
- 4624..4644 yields -0.7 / 31.1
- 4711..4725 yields -0.8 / 31.9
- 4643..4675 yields -0.2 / 30.3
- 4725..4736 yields 0.1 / 29.9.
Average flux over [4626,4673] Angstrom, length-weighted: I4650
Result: 30.5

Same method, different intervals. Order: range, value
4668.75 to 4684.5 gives 30.7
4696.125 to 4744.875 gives 30.4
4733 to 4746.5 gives 30.4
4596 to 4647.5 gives 30.7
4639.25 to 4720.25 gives 30.4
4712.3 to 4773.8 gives 30.2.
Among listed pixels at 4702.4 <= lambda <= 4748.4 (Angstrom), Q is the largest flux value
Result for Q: 32.86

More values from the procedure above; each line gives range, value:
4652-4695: 34.12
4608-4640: 32.59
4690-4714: 31.62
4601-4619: 31.8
